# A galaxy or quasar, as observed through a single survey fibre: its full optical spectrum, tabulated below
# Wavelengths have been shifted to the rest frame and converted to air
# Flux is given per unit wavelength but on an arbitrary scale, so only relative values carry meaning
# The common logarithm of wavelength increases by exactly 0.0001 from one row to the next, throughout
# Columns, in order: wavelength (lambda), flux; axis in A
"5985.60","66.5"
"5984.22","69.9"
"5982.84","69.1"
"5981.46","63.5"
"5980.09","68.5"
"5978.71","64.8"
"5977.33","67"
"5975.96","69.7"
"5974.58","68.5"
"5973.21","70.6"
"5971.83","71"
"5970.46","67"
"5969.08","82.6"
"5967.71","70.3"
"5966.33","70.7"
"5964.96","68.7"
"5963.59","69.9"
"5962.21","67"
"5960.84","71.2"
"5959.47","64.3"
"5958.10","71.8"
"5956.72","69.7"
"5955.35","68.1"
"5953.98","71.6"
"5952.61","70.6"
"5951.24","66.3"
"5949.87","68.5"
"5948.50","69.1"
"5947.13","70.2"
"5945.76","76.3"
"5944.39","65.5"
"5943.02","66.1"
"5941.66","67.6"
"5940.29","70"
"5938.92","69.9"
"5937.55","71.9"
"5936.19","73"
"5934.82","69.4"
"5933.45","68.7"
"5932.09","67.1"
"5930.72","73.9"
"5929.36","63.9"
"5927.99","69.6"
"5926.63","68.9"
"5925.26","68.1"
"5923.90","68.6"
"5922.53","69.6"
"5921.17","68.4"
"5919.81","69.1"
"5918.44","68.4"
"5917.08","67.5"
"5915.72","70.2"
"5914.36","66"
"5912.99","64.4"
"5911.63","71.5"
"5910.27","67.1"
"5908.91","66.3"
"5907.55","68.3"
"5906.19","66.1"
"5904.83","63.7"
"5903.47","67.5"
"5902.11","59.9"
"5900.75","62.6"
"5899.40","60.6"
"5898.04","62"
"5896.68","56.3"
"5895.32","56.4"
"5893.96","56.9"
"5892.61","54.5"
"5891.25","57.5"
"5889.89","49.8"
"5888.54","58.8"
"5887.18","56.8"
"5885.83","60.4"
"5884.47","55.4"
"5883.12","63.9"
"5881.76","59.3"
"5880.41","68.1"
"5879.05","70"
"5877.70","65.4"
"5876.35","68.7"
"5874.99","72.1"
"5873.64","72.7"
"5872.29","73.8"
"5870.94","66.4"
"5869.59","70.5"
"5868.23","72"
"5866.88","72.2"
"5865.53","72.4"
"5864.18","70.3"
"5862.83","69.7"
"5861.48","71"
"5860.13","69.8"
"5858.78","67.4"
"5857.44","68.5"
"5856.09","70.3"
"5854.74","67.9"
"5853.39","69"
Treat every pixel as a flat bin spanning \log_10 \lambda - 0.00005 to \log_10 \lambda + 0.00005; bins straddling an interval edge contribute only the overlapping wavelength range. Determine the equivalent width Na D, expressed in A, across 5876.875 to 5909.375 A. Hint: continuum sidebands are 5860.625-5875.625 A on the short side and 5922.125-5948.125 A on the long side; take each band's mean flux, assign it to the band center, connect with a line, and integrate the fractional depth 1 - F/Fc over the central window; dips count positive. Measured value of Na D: 4.3 A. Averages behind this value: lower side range 71.2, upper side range 69.4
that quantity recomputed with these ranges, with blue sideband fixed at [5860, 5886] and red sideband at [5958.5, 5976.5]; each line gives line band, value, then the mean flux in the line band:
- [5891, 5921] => 2.2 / 63.9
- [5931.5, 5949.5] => 0.0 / 69.6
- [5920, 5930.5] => 0.1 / 68.5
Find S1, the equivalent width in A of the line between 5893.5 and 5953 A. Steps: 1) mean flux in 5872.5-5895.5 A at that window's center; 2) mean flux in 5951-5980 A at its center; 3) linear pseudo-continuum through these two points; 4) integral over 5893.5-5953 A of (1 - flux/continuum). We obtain -1.3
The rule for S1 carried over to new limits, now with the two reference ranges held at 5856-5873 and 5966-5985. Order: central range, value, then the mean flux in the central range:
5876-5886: 0.9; 63.9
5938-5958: 0.1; 69.3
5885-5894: 1.8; 56.3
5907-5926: 0.5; 68.1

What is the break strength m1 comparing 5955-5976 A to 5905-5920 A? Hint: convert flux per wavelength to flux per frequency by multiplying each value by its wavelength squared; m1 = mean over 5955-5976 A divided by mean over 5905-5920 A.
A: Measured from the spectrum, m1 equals 1.06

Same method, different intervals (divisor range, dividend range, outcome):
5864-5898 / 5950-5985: 1.12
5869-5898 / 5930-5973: 1.15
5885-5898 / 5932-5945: 1.24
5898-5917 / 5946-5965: 1.07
